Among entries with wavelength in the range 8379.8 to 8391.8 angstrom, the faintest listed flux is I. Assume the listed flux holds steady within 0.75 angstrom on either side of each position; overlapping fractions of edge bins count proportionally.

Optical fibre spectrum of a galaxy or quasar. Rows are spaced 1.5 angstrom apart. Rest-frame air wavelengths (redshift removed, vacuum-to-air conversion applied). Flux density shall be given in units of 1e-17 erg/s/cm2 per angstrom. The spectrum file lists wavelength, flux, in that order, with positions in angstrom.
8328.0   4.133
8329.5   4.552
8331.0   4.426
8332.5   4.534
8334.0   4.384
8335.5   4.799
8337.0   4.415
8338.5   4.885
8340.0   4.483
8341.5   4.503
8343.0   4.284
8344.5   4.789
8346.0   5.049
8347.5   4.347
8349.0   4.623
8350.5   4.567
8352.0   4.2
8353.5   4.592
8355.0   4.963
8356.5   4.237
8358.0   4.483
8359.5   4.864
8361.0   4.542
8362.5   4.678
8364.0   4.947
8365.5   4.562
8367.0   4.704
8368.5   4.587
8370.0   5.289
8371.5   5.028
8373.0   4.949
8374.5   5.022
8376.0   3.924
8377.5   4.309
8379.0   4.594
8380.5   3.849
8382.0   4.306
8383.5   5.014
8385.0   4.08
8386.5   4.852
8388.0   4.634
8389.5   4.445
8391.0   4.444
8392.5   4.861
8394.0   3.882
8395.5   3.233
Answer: 3.849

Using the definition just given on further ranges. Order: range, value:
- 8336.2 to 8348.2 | 4.284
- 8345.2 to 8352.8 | 4.2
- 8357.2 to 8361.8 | 4.483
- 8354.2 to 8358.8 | 4.237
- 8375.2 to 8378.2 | 3.924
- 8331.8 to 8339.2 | 4.384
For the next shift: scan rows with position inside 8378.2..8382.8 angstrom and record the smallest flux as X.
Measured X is 3.849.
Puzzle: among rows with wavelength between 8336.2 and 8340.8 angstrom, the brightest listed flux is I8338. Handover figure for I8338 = 4.885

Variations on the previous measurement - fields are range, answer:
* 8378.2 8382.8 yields 4.594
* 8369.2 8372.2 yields 5.289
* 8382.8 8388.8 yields 5.014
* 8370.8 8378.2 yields 5.028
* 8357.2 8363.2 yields 4.864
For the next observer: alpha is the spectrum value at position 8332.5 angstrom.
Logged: 4.534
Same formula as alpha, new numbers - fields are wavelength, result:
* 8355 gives 4.963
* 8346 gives 5.049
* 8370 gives 5.289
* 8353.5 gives 4.592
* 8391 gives 4.444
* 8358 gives 4.483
